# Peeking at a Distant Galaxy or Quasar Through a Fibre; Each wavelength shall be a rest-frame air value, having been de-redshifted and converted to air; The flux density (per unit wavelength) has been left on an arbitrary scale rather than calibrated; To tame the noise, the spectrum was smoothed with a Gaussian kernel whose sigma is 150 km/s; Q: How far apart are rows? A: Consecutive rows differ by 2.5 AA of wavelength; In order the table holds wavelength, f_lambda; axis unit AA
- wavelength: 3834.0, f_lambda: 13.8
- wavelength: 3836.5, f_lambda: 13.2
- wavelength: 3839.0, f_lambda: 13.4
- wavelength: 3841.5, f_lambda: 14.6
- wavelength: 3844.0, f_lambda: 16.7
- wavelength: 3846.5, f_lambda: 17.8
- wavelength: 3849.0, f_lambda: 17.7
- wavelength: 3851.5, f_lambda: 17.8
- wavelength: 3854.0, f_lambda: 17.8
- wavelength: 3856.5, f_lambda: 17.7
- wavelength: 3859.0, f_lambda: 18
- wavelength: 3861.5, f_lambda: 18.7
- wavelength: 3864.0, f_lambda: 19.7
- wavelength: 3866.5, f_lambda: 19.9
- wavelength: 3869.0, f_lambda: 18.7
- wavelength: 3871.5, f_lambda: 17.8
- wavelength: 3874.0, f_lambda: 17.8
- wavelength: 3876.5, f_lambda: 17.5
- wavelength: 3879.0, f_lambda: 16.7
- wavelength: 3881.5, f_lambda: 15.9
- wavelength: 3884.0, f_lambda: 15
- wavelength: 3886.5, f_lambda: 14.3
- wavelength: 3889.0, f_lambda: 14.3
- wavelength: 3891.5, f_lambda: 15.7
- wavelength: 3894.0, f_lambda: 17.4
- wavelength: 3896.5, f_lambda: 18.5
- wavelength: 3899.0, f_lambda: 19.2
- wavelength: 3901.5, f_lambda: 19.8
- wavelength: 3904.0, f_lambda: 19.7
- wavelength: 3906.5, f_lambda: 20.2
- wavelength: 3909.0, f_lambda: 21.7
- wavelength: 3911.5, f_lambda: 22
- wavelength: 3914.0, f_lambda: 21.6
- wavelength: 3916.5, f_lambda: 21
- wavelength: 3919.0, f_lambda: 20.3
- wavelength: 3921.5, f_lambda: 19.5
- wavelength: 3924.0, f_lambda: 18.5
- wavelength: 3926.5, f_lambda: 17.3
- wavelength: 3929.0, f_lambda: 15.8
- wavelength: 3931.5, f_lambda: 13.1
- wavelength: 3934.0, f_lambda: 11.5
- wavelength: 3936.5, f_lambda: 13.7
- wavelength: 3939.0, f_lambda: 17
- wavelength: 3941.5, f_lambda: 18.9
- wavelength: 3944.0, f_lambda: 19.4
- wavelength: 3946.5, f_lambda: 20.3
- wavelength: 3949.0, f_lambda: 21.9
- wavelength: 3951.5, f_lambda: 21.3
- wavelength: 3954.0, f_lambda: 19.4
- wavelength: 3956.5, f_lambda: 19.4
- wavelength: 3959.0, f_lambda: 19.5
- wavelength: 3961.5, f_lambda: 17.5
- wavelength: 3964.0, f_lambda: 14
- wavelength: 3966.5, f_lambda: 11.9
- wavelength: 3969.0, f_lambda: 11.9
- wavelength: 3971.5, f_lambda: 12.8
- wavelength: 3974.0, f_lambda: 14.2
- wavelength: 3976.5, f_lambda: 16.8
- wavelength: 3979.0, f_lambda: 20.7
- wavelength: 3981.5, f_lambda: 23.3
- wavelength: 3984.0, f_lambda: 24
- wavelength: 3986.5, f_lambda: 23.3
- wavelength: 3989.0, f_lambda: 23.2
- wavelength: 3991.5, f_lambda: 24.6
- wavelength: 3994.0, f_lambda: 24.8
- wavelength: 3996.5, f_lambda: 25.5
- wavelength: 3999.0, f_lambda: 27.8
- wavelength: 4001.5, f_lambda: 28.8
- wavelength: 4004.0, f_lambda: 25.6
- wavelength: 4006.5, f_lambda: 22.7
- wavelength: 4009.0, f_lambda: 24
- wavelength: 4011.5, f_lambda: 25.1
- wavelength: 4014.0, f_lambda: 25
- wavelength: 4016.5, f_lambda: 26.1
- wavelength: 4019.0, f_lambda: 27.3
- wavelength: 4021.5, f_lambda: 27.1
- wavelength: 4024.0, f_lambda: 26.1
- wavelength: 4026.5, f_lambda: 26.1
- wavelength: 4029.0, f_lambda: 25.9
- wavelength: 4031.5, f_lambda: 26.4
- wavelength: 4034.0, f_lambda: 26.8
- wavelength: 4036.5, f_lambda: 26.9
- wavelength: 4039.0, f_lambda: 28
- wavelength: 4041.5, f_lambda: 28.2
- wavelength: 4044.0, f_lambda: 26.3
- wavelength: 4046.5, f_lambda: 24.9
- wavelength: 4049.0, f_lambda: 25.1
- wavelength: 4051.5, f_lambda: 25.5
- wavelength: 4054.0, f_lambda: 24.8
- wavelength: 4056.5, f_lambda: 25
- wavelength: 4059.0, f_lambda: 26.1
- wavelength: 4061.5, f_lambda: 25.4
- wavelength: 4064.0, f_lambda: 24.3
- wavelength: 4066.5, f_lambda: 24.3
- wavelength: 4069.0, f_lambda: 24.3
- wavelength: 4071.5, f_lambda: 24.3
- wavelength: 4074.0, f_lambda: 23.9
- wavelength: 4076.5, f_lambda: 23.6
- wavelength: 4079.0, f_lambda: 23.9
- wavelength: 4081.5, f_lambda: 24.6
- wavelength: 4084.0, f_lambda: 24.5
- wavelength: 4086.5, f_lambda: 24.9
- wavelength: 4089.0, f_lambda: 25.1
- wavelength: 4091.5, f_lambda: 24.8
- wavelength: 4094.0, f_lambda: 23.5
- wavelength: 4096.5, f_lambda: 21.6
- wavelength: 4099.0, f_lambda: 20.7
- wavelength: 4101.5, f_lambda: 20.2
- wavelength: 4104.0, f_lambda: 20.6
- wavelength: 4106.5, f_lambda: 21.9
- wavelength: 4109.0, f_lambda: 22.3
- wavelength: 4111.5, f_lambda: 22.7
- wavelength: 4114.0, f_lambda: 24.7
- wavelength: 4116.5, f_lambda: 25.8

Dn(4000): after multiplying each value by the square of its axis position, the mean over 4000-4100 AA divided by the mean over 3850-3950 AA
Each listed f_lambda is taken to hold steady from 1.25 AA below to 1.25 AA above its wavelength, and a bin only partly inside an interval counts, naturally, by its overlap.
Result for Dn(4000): 1.51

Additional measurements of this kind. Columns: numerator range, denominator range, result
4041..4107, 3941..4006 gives 1.24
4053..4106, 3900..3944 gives 1.40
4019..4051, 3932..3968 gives 1.59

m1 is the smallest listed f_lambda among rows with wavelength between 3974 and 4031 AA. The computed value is 14.2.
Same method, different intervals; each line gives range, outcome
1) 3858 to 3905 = 14.3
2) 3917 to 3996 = 11.5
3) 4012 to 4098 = 21.6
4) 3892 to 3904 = 17.4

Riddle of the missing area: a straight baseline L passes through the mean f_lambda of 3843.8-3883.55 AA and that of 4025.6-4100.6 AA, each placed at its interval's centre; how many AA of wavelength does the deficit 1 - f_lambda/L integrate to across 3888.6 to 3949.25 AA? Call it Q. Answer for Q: 4.5 AA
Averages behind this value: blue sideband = 17.9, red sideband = 25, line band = 18.3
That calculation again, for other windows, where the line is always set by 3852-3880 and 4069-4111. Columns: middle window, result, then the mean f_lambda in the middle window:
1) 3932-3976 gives 7.6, 16.7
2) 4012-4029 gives -3.6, 26.2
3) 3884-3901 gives 2.0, 16.6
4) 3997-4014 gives -3.4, 25.6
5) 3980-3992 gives -1.5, 23.6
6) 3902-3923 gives -1.6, 20.7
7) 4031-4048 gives -3.6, 26.8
